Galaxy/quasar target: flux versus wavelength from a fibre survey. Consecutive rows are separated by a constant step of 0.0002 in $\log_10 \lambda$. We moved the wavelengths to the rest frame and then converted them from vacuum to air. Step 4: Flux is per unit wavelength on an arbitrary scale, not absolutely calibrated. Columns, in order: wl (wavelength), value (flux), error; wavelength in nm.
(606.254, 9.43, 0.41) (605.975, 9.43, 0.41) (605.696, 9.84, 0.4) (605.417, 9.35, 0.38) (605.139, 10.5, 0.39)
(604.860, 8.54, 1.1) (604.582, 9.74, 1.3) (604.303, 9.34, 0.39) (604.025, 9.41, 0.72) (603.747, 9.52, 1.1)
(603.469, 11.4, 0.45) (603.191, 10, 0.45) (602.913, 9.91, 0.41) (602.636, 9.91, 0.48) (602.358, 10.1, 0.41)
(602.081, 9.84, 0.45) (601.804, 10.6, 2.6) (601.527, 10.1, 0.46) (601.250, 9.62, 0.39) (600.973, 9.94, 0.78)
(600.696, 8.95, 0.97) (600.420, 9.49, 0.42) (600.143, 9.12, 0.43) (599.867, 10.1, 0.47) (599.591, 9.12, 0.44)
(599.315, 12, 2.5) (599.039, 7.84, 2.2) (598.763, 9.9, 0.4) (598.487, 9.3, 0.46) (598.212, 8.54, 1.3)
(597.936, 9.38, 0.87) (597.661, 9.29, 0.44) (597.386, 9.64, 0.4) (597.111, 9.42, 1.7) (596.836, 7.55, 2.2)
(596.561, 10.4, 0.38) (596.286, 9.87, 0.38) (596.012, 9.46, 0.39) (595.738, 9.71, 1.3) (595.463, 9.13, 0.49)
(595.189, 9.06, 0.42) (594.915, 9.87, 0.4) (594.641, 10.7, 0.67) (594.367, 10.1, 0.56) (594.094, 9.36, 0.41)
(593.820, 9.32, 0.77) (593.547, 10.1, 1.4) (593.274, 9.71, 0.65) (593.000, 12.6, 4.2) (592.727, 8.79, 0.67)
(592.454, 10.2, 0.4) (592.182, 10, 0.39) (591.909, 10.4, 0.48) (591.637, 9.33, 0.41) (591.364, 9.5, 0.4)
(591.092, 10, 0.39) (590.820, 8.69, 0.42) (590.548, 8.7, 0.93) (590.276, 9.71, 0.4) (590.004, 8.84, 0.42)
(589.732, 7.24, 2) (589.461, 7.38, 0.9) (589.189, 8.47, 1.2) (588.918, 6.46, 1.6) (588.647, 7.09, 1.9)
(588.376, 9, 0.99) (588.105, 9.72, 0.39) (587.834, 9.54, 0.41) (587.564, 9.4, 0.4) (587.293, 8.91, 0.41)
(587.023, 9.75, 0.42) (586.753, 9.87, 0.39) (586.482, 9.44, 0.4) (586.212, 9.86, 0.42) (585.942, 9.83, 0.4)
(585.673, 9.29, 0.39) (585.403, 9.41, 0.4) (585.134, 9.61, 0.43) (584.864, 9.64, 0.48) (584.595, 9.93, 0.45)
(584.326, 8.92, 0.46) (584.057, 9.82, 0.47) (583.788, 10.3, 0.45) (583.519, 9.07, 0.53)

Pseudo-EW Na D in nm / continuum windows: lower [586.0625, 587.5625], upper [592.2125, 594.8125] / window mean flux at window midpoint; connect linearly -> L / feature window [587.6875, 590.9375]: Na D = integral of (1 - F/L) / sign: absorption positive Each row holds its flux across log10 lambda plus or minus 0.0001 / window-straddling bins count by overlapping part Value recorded 0.45 nm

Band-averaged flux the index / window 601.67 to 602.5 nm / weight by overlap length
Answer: 10.2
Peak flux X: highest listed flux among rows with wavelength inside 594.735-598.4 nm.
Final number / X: 10.4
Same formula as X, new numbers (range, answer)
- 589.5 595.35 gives 12.6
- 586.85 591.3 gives 10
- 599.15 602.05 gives 12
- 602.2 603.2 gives 10.1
